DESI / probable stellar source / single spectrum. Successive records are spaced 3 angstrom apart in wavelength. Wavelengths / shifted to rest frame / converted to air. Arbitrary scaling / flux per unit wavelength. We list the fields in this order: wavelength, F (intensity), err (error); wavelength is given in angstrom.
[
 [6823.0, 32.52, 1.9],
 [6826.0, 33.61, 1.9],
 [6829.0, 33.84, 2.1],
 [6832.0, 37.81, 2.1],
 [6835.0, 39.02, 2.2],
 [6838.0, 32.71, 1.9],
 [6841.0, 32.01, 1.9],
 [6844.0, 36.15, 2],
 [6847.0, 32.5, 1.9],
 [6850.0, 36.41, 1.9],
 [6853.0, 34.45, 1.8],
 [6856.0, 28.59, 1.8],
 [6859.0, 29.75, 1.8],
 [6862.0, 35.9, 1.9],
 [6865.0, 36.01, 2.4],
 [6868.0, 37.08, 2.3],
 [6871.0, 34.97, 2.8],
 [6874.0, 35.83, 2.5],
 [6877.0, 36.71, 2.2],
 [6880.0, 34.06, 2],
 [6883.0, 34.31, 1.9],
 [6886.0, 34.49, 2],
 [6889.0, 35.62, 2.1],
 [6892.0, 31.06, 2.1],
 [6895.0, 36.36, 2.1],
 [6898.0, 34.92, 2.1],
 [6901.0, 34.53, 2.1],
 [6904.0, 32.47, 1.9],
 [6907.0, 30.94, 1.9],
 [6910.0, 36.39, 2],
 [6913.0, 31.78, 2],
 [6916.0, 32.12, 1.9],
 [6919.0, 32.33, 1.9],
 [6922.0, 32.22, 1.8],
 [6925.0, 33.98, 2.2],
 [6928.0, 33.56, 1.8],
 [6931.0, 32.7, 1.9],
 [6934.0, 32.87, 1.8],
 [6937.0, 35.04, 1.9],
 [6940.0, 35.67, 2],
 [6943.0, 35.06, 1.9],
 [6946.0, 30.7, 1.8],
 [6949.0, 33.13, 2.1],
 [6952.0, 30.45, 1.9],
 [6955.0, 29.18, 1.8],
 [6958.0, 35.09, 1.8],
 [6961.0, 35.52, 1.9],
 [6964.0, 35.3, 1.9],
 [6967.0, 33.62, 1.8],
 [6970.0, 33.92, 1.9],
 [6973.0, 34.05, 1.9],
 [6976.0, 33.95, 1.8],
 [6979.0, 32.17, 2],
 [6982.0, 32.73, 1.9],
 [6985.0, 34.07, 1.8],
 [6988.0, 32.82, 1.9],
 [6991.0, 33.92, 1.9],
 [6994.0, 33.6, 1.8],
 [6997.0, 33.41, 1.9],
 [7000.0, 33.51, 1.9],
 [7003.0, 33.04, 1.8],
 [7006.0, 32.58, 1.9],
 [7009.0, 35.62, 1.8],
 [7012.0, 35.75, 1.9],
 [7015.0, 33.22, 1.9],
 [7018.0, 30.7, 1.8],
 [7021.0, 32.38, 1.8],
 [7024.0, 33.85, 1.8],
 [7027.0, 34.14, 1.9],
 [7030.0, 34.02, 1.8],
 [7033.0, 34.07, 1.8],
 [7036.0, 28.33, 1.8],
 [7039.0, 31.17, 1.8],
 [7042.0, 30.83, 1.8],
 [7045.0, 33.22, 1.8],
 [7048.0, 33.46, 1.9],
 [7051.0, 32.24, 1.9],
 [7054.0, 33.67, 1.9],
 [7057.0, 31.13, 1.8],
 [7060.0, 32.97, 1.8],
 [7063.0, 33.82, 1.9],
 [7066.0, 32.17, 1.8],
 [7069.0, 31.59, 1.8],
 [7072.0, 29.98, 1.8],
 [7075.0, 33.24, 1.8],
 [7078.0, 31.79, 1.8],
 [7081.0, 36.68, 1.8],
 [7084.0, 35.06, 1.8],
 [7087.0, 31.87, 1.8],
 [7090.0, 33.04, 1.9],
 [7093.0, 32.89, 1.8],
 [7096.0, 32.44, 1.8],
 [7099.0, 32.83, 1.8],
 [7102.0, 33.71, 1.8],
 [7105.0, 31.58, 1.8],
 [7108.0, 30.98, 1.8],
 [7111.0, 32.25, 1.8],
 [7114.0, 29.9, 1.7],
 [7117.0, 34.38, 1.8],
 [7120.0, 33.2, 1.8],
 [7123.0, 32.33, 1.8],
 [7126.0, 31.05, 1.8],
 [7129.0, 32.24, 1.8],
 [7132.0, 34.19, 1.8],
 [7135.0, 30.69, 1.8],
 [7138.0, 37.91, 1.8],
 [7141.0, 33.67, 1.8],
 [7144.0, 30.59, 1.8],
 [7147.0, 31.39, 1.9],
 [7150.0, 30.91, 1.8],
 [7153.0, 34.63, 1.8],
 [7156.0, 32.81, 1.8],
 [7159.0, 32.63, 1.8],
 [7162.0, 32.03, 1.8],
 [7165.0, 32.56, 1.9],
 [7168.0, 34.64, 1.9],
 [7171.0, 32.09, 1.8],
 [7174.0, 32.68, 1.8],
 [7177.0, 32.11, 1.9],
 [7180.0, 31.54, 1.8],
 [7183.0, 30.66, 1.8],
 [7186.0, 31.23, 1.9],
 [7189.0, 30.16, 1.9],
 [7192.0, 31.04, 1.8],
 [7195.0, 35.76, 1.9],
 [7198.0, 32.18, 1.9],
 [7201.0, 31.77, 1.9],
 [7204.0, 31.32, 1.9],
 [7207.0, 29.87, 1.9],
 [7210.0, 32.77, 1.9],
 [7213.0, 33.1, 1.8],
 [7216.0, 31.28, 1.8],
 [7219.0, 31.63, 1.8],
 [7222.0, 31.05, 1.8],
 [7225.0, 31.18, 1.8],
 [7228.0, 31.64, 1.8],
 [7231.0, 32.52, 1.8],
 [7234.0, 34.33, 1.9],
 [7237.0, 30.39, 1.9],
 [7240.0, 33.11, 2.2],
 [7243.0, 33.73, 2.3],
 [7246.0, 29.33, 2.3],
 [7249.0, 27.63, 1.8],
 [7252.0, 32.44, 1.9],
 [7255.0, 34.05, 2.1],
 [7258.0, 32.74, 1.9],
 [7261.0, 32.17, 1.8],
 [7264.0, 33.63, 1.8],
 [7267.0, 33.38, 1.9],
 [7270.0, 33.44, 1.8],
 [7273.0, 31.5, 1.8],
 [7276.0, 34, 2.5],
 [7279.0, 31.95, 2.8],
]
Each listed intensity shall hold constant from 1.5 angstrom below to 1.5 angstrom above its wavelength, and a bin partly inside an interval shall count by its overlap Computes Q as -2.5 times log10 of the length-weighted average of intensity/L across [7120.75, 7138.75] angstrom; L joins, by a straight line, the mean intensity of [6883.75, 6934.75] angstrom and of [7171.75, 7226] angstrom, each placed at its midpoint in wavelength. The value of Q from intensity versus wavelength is -0.024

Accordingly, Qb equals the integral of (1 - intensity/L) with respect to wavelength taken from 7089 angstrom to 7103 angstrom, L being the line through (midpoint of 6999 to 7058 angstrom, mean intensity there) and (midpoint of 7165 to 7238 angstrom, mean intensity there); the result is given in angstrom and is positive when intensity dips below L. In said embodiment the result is -0.2 angstrom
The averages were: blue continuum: 32.9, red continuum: 32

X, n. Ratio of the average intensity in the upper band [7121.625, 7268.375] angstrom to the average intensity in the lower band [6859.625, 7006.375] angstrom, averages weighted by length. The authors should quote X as 0.95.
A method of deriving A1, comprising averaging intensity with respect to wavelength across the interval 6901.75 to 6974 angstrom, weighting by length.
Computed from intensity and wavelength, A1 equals 33.3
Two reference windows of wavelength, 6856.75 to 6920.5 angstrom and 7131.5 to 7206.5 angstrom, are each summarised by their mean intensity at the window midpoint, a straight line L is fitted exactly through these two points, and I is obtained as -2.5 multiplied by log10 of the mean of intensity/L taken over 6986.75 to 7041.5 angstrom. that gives 0.01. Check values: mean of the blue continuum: 34.1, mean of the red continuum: 32.4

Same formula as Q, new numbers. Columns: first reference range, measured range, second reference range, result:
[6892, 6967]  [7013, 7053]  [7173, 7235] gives 0.011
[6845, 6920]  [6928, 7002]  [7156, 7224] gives 0.001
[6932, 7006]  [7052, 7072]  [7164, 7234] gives 0.016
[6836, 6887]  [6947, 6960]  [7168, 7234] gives 0.052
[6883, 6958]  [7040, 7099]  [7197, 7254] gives -0.008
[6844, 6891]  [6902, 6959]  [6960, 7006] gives 0.036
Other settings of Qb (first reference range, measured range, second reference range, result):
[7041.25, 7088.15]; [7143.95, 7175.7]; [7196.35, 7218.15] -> -0.4 angstrom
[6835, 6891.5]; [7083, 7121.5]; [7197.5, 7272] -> 0.3 angstrom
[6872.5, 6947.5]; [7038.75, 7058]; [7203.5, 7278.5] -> 0.4 angstrom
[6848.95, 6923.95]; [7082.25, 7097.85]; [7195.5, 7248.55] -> -0.2 angstrom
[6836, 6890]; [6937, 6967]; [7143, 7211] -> 0.2 angstrom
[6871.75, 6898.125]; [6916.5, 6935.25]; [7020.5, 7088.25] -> 0.8 angstrom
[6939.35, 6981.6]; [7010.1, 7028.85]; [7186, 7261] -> -0.2 angstrom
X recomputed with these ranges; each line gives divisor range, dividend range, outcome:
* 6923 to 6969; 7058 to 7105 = 0.98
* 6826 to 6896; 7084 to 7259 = 0.93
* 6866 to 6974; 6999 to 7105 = 0.97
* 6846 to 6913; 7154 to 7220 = 0.94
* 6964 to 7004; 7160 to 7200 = 0.96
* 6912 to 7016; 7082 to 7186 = 0.98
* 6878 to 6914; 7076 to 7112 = 0.97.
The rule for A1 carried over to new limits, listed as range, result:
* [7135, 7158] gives 33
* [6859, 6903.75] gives 34.9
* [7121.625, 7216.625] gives 32.3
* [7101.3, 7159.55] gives 32.5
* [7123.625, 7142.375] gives 33.2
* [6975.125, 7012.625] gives 33.6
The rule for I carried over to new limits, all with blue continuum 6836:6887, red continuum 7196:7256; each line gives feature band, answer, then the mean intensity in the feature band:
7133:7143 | -0.05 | 33.9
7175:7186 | 0.02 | 31.5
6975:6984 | 0.02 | 33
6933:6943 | -0.03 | 34.7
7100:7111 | 0.02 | 32.1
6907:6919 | 0.03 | 33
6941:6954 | 0.04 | 32.3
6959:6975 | -0.03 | 34.5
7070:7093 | -0.01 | 33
